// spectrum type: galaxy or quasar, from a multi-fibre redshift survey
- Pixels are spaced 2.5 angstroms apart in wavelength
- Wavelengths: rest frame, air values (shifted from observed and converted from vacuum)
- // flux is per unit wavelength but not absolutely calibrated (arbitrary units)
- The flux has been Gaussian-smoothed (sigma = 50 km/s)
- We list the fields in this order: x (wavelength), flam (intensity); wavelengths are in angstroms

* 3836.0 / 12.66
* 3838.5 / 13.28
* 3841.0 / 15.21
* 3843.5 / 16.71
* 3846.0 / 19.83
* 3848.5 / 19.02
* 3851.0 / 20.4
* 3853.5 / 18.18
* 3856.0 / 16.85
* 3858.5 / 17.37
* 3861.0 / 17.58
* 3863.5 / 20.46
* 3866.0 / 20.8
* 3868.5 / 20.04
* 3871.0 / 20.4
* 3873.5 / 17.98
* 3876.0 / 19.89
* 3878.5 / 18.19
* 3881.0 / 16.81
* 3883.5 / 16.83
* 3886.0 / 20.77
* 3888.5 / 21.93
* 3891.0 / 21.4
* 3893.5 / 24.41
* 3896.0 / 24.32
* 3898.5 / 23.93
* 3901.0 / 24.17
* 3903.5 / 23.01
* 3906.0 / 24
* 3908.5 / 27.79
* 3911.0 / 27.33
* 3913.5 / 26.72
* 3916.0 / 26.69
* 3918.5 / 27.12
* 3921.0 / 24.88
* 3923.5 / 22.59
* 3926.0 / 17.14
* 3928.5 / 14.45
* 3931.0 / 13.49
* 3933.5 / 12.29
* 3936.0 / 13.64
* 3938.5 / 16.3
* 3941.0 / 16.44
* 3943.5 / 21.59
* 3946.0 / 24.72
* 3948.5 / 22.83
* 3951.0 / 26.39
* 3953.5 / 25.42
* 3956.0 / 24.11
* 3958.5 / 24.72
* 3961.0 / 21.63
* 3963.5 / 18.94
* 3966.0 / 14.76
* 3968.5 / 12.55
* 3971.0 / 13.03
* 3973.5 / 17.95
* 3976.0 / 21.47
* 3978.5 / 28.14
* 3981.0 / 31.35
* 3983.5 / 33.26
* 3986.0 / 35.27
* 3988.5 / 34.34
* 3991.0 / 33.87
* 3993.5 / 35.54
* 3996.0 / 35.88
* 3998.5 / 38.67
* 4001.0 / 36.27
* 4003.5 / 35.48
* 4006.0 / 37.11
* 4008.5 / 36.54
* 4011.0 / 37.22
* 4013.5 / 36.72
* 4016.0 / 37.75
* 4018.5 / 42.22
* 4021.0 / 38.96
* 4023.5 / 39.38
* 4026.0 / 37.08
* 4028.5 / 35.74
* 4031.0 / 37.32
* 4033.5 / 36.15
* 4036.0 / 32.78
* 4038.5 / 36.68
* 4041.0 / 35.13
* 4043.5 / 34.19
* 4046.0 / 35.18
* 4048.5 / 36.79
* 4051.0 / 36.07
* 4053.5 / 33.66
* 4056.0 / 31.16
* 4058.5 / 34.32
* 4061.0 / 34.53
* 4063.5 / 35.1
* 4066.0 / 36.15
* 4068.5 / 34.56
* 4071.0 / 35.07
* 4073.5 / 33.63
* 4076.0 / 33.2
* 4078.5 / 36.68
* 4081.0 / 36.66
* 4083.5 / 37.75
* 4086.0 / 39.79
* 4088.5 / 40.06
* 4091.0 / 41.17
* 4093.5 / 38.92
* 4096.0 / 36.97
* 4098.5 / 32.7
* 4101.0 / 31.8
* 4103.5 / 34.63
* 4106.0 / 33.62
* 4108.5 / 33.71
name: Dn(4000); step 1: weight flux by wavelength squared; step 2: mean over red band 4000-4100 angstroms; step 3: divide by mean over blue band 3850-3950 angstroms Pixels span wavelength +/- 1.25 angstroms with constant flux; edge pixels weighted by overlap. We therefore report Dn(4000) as 1.9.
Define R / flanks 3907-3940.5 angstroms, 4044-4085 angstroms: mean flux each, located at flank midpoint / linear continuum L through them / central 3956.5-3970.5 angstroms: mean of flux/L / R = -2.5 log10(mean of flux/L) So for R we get 0.31 mag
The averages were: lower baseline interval 20.7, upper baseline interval 35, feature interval 18.5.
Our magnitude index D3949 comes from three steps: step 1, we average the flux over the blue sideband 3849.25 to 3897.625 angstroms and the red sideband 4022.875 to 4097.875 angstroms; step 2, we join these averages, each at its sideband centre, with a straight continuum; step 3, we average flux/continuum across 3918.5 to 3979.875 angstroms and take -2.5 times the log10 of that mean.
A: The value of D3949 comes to 0.31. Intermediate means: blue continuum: 19.7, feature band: 19.7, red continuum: 36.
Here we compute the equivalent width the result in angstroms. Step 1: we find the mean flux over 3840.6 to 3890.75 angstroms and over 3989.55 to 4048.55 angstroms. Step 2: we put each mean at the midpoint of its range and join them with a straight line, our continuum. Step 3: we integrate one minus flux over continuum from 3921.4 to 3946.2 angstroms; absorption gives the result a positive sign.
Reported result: 8.8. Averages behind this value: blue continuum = 18.9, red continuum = 36.6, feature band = 17.2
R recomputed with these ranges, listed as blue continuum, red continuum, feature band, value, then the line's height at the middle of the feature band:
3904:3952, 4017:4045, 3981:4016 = -0.122 mag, 32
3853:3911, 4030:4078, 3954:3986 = 0.245 mag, 28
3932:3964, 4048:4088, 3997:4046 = -0.240 mag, 29.7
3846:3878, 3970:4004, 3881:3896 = 0.032 mag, 21.6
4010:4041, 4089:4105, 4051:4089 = 0.035 mag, 36.6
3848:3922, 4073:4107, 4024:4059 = -0.078 mag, 32.9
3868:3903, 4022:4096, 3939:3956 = 0.161 mag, 26.3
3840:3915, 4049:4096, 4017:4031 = -0.193 mag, 32.3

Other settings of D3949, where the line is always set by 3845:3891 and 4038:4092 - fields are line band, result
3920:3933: 0.31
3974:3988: -0.03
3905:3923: -0.14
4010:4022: -0.22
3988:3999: -0.19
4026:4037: -0.09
